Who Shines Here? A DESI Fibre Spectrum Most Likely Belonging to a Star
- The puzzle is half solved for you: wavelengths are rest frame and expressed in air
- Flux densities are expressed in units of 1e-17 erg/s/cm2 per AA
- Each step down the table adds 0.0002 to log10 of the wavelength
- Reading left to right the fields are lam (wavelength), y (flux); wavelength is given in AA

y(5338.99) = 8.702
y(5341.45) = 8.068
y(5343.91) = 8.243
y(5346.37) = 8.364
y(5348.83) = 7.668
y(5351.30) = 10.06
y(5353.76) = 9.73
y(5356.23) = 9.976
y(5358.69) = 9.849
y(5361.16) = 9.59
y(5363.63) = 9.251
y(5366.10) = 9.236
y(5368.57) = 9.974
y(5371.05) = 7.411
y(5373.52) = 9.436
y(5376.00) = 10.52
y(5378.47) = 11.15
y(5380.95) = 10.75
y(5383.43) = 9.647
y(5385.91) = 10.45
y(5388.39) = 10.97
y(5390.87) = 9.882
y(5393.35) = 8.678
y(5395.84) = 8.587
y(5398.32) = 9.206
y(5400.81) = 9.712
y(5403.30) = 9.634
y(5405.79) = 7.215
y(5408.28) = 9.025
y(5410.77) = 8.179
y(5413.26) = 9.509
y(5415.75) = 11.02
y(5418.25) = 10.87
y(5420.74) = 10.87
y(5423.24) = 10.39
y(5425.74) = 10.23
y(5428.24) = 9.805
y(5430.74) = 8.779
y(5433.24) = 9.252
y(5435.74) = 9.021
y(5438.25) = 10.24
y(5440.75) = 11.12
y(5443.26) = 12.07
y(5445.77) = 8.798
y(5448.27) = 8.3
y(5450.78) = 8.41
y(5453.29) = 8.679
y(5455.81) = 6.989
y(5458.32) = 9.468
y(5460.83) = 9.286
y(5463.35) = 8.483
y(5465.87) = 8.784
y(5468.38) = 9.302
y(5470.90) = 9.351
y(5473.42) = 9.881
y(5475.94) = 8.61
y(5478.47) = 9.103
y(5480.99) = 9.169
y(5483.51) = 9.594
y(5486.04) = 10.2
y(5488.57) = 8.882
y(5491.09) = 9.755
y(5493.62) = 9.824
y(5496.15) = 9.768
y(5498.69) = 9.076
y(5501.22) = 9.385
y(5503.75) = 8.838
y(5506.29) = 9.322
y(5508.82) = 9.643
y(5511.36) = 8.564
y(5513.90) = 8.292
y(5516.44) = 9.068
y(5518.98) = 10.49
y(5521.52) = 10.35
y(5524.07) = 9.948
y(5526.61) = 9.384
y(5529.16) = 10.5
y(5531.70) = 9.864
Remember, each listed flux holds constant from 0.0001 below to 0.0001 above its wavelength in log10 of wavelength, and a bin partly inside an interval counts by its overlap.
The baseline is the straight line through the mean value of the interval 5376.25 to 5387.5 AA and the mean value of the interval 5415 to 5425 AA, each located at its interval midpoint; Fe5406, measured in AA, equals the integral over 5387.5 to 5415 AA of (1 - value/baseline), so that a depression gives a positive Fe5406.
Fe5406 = 3.82 AA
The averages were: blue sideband 10.5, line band 9.16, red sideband 10.7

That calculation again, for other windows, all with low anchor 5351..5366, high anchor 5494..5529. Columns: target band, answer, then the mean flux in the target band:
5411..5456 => -0.7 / 9.71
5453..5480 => 1.7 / 8.91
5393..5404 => 0.5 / 9.17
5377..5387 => -0.9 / 10.5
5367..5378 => 0.2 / 9.46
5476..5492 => 0.2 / 9.38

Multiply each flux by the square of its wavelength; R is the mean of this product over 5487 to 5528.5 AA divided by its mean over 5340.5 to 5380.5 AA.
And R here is 1.1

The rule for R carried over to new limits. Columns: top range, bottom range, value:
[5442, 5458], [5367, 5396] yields 0.93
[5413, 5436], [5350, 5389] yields 1.04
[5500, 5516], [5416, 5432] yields 0.91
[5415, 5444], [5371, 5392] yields 1.03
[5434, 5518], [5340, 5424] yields 1.01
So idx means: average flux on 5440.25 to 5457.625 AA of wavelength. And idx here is 9.12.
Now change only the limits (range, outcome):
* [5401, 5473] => 9.41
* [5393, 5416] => 9.01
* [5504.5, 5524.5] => 9.42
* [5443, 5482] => 8.96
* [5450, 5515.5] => 9.11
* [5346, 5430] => 9.62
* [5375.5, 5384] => 10.6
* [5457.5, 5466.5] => 8.99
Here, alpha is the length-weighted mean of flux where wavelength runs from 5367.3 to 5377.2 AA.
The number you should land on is 9.32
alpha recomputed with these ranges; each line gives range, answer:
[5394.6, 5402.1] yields 9.17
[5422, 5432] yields 9.8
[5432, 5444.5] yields 10.3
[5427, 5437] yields 9.21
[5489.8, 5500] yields 9.6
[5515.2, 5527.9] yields 9.85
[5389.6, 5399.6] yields 9.1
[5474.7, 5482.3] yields 8.97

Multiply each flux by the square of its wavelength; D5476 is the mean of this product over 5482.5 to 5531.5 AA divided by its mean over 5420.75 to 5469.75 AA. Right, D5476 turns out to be 1.04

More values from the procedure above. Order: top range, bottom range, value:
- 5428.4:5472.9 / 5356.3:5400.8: 0.98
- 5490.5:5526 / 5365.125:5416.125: 1.04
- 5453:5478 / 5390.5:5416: 1.01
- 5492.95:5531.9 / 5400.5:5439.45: 1.02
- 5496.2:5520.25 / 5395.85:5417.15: 1.04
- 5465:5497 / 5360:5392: 0.99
